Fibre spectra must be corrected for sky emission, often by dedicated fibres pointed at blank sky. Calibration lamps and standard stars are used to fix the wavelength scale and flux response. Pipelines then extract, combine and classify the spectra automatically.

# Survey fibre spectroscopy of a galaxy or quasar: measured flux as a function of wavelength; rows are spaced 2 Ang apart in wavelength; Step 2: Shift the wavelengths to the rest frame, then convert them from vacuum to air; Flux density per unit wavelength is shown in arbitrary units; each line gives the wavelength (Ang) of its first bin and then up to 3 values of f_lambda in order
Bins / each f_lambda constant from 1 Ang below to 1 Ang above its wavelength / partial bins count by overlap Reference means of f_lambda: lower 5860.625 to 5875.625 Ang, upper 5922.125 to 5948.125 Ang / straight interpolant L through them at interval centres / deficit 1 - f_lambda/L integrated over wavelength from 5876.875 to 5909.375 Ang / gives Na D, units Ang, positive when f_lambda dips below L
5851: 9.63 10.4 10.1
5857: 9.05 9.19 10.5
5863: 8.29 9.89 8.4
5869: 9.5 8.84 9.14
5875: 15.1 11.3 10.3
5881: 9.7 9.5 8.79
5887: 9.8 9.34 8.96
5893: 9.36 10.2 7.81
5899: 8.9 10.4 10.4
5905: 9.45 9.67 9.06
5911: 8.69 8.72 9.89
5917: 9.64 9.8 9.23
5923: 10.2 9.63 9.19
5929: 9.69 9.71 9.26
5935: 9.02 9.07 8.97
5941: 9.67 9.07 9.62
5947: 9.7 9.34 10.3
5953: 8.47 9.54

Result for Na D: 0.4 Ang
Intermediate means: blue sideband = 9.81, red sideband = 9.44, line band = 9.55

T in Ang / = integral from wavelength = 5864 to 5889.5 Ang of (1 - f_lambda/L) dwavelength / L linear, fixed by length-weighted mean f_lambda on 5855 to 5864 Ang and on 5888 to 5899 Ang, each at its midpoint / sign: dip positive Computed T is -2.08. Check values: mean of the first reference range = 9.35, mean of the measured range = 9.98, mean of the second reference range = 9.11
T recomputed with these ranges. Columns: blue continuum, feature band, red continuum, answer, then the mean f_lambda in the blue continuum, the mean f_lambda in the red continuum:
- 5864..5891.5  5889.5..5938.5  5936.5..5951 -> 1.19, 9.91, 9.42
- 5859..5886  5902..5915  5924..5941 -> 0.27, 9.91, 9.34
